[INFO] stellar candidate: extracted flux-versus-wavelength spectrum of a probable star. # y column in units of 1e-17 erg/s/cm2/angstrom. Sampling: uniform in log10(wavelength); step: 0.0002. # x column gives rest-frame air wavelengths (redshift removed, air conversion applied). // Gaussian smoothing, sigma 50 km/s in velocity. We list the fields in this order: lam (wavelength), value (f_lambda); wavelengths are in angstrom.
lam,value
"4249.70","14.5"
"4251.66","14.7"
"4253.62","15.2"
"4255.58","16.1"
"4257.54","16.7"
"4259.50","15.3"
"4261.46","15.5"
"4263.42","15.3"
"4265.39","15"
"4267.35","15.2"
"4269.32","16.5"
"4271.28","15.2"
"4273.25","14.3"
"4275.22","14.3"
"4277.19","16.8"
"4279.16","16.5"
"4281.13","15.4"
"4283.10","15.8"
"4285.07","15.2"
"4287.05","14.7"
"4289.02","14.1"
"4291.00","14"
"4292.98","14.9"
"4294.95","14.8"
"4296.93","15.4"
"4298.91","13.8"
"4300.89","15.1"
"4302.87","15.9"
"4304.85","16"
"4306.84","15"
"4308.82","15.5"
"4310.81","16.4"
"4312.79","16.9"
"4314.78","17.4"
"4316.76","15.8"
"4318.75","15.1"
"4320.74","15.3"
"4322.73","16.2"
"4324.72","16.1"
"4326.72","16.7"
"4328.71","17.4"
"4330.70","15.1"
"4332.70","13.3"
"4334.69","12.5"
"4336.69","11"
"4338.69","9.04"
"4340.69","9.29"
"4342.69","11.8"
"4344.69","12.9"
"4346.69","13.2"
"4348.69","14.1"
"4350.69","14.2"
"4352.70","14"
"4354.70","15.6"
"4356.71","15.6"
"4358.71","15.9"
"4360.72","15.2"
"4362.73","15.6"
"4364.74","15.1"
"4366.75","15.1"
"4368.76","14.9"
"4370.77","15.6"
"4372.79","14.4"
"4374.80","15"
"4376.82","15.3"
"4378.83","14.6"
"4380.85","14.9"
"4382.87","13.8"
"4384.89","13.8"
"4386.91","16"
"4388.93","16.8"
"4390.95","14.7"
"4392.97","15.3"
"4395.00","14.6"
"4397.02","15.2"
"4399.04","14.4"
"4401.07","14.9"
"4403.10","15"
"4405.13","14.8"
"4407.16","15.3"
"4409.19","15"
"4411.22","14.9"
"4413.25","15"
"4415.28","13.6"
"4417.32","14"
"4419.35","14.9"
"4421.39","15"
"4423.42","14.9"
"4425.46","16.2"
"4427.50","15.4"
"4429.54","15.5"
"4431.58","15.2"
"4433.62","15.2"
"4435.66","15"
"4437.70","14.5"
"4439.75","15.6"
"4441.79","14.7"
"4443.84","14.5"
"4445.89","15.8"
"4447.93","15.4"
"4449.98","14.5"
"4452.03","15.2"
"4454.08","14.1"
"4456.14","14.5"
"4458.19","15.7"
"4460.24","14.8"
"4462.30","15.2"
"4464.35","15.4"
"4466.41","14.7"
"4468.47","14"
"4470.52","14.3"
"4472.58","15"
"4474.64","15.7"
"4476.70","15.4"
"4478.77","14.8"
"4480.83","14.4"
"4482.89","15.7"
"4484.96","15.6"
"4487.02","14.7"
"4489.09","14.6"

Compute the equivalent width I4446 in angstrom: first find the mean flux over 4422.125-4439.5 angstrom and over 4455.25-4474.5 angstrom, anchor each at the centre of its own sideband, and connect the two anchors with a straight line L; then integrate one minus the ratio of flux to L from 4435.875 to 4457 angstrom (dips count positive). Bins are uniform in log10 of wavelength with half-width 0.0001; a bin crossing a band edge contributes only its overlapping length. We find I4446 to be 0.3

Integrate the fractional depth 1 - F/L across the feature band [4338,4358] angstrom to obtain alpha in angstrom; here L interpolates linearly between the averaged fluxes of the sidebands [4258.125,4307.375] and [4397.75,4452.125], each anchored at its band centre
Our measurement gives 2.68 angstrom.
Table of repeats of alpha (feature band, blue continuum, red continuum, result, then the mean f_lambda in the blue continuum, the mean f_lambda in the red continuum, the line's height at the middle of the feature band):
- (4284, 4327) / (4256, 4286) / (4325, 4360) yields -2.41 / 15.5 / 13.7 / 14.7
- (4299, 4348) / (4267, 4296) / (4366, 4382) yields 1.84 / 15.2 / 15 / 15.1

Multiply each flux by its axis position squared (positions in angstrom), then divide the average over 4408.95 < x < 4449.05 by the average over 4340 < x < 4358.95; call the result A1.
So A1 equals 1.1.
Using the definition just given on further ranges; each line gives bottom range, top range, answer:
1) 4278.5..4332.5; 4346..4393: 0.99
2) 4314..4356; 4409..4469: 1.11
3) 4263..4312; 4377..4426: 1.03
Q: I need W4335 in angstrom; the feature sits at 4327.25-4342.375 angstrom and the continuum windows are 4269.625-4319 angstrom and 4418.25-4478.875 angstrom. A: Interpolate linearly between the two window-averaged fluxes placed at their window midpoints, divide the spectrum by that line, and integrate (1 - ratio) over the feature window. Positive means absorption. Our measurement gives 2.66 angstrom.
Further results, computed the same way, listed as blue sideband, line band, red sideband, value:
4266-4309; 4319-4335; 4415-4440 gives -0.3 angstrom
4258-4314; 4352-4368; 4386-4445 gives -0.1 angstrom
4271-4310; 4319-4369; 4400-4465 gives 2.9 angstrom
